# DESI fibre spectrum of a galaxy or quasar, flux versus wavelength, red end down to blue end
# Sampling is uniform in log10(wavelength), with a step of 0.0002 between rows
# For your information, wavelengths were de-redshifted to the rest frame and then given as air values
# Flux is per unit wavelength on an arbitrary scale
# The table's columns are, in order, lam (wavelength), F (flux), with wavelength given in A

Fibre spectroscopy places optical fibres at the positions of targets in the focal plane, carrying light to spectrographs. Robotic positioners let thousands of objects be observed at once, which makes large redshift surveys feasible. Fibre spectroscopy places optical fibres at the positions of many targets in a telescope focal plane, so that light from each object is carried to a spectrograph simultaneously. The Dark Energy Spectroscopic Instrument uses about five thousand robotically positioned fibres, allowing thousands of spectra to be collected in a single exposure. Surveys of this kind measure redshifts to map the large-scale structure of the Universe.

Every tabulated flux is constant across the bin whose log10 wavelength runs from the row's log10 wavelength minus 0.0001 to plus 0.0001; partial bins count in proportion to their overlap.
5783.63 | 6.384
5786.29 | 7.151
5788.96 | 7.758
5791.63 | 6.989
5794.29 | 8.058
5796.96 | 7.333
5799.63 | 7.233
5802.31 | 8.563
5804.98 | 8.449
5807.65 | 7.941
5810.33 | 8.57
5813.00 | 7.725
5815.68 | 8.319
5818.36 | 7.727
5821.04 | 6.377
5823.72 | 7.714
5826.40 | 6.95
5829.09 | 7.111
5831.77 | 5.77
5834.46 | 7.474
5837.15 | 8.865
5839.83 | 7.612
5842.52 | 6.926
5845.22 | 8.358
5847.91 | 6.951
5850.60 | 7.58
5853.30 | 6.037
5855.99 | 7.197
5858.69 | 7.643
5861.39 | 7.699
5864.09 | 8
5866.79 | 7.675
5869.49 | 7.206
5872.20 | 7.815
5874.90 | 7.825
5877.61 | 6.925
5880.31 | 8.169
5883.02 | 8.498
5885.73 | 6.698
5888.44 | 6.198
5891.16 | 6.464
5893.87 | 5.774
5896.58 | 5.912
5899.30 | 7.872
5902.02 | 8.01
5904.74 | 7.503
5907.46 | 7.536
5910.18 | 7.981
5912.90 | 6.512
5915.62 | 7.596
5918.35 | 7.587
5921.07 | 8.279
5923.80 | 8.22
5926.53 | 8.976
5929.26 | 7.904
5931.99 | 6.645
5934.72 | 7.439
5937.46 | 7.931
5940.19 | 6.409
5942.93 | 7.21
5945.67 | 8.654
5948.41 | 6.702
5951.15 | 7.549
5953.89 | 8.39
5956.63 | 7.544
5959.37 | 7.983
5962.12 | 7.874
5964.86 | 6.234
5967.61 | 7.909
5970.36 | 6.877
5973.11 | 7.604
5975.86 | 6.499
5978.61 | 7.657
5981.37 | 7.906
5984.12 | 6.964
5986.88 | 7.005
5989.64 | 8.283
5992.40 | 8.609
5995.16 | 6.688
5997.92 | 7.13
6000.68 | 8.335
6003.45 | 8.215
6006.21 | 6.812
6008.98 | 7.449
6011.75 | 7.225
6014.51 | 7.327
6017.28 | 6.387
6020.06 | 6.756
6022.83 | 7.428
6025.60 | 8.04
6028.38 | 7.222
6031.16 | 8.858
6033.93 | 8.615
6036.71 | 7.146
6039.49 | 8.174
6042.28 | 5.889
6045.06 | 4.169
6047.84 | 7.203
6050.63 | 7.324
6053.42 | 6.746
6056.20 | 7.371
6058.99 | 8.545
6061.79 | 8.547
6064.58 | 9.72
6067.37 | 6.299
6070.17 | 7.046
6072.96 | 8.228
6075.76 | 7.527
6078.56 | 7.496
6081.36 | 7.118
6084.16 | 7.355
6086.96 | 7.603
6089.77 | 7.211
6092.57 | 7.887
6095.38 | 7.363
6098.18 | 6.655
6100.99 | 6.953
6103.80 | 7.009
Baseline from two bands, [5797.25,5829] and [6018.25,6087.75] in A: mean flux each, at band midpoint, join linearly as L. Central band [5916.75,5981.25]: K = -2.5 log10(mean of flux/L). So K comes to 0.000 mag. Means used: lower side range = 7.74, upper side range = 7.45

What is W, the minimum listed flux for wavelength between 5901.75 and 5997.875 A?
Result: 6.234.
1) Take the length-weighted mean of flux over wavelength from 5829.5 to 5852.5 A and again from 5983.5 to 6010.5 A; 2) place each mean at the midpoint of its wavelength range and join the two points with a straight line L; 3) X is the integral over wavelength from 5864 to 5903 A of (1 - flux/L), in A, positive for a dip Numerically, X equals 1.1 A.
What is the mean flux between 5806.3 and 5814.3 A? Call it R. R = 8.09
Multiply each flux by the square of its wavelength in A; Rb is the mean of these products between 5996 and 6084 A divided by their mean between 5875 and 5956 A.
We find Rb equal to 1.04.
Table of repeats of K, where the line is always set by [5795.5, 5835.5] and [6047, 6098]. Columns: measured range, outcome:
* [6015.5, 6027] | 0.06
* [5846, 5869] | 0.03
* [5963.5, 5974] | 0.06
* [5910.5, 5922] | 0.01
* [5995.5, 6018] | 0.03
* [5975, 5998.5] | 0.02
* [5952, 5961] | -0.05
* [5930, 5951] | 0.04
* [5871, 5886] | -0.02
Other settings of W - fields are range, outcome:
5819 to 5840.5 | 5.77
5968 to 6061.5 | 4.169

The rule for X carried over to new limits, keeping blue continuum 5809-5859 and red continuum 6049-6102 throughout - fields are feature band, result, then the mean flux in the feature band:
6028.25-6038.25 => -0.73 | 8.06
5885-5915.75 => 1.88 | 6.99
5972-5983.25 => 0.13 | 7.39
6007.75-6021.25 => 0.85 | 7.03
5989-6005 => -0.76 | 7.85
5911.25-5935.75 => -0.78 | 7.69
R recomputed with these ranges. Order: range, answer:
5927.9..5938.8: 7.48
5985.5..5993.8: 7.96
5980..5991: 7.54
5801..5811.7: 8.38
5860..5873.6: 7.68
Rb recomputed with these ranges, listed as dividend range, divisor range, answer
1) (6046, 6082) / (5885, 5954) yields 1.08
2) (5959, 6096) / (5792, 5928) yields 1.05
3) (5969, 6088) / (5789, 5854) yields 1.06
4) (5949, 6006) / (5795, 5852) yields 1.04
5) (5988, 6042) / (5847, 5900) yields 1.10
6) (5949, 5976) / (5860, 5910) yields 1.05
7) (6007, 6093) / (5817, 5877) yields 1.07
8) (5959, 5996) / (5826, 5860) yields 1.07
